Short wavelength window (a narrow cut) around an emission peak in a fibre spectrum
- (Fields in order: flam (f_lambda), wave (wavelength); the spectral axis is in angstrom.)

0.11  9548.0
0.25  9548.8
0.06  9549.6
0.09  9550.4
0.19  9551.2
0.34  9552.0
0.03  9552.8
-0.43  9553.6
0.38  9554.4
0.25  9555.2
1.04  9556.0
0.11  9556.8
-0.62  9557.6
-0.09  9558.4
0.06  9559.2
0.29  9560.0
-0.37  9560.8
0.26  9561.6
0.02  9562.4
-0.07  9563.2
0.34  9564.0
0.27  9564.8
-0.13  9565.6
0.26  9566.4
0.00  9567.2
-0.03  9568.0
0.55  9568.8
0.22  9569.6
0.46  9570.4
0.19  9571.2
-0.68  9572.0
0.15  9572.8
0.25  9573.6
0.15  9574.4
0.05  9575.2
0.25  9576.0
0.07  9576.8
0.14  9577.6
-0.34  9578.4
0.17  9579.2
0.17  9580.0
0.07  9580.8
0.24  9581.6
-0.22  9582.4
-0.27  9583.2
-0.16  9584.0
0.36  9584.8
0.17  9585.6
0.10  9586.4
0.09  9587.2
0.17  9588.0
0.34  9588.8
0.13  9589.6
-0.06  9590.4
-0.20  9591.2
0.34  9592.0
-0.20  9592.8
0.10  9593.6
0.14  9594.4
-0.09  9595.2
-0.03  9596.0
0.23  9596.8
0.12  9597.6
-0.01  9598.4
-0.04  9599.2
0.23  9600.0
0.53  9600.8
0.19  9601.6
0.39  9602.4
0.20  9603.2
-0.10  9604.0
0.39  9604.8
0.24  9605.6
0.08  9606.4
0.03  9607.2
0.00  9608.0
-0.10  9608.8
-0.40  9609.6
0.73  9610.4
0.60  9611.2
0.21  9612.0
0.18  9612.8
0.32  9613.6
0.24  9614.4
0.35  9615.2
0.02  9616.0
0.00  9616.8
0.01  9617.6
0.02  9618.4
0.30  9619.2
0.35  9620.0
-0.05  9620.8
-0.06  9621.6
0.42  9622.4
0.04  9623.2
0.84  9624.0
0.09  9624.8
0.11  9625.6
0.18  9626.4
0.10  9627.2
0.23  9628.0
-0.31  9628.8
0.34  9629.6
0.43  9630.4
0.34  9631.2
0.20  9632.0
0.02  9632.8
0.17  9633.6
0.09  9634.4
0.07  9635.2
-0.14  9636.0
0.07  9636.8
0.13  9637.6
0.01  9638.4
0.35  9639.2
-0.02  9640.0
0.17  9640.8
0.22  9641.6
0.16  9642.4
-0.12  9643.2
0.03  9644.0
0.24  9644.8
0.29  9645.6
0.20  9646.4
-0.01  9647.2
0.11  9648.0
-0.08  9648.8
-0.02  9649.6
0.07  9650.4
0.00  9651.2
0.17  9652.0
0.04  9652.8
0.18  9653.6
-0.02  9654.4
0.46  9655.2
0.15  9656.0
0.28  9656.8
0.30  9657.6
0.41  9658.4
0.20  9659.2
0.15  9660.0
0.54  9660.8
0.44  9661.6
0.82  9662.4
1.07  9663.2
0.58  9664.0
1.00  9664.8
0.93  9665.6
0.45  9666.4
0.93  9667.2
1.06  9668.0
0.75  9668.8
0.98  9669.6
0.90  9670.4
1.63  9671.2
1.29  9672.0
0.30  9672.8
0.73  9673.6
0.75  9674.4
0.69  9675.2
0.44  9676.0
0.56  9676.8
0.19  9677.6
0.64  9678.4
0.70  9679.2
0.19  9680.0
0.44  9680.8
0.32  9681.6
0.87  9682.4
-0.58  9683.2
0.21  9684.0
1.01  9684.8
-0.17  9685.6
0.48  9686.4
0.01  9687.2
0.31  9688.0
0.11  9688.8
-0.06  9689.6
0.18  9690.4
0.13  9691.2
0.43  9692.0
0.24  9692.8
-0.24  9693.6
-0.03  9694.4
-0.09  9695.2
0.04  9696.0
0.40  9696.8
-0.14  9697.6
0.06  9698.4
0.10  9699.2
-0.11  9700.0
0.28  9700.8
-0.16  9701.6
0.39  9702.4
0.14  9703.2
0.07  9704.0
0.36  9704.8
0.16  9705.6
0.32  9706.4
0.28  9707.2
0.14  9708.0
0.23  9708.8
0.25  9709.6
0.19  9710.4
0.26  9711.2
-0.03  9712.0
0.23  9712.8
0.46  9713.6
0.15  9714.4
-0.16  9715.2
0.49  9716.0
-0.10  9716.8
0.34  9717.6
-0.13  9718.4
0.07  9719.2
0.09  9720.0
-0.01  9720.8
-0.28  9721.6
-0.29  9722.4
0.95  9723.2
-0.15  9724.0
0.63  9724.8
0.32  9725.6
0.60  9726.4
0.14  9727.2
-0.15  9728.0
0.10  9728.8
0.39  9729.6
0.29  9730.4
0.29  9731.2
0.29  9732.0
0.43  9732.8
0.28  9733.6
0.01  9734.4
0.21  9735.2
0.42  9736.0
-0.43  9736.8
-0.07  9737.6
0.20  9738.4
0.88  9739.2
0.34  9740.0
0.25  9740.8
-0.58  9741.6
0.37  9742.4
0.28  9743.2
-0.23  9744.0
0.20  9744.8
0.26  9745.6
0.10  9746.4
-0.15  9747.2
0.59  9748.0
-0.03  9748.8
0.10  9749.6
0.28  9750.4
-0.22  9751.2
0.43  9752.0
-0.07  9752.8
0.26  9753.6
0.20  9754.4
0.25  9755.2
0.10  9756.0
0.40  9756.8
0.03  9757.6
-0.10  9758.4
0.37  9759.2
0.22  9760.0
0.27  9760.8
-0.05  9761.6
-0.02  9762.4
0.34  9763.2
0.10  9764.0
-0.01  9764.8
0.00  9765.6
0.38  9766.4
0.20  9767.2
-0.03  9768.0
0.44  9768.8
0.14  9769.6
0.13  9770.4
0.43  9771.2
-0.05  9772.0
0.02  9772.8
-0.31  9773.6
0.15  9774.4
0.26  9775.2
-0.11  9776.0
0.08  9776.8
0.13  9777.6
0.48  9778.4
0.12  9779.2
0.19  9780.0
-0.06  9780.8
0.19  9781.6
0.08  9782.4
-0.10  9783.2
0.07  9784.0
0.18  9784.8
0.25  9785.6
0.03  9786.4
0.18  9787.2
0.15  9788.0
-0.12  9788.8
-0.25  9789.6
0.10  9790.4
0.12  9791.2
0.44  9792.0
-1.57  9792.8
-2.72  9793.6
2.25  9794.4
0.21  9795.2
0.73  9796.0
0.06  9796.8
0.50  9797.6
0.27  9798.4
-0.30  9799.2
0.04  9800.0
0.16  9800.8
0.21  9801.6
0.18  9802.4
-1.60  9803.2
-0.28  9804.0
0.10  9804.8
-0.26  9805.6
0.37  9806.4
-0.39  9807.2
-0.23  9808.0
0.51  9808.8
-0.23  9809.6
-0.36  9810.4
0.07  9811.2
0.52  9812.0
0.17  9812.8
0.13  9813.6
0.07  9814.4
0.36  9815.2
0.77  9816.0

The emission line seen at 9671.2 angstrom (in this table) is [O II] 3727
